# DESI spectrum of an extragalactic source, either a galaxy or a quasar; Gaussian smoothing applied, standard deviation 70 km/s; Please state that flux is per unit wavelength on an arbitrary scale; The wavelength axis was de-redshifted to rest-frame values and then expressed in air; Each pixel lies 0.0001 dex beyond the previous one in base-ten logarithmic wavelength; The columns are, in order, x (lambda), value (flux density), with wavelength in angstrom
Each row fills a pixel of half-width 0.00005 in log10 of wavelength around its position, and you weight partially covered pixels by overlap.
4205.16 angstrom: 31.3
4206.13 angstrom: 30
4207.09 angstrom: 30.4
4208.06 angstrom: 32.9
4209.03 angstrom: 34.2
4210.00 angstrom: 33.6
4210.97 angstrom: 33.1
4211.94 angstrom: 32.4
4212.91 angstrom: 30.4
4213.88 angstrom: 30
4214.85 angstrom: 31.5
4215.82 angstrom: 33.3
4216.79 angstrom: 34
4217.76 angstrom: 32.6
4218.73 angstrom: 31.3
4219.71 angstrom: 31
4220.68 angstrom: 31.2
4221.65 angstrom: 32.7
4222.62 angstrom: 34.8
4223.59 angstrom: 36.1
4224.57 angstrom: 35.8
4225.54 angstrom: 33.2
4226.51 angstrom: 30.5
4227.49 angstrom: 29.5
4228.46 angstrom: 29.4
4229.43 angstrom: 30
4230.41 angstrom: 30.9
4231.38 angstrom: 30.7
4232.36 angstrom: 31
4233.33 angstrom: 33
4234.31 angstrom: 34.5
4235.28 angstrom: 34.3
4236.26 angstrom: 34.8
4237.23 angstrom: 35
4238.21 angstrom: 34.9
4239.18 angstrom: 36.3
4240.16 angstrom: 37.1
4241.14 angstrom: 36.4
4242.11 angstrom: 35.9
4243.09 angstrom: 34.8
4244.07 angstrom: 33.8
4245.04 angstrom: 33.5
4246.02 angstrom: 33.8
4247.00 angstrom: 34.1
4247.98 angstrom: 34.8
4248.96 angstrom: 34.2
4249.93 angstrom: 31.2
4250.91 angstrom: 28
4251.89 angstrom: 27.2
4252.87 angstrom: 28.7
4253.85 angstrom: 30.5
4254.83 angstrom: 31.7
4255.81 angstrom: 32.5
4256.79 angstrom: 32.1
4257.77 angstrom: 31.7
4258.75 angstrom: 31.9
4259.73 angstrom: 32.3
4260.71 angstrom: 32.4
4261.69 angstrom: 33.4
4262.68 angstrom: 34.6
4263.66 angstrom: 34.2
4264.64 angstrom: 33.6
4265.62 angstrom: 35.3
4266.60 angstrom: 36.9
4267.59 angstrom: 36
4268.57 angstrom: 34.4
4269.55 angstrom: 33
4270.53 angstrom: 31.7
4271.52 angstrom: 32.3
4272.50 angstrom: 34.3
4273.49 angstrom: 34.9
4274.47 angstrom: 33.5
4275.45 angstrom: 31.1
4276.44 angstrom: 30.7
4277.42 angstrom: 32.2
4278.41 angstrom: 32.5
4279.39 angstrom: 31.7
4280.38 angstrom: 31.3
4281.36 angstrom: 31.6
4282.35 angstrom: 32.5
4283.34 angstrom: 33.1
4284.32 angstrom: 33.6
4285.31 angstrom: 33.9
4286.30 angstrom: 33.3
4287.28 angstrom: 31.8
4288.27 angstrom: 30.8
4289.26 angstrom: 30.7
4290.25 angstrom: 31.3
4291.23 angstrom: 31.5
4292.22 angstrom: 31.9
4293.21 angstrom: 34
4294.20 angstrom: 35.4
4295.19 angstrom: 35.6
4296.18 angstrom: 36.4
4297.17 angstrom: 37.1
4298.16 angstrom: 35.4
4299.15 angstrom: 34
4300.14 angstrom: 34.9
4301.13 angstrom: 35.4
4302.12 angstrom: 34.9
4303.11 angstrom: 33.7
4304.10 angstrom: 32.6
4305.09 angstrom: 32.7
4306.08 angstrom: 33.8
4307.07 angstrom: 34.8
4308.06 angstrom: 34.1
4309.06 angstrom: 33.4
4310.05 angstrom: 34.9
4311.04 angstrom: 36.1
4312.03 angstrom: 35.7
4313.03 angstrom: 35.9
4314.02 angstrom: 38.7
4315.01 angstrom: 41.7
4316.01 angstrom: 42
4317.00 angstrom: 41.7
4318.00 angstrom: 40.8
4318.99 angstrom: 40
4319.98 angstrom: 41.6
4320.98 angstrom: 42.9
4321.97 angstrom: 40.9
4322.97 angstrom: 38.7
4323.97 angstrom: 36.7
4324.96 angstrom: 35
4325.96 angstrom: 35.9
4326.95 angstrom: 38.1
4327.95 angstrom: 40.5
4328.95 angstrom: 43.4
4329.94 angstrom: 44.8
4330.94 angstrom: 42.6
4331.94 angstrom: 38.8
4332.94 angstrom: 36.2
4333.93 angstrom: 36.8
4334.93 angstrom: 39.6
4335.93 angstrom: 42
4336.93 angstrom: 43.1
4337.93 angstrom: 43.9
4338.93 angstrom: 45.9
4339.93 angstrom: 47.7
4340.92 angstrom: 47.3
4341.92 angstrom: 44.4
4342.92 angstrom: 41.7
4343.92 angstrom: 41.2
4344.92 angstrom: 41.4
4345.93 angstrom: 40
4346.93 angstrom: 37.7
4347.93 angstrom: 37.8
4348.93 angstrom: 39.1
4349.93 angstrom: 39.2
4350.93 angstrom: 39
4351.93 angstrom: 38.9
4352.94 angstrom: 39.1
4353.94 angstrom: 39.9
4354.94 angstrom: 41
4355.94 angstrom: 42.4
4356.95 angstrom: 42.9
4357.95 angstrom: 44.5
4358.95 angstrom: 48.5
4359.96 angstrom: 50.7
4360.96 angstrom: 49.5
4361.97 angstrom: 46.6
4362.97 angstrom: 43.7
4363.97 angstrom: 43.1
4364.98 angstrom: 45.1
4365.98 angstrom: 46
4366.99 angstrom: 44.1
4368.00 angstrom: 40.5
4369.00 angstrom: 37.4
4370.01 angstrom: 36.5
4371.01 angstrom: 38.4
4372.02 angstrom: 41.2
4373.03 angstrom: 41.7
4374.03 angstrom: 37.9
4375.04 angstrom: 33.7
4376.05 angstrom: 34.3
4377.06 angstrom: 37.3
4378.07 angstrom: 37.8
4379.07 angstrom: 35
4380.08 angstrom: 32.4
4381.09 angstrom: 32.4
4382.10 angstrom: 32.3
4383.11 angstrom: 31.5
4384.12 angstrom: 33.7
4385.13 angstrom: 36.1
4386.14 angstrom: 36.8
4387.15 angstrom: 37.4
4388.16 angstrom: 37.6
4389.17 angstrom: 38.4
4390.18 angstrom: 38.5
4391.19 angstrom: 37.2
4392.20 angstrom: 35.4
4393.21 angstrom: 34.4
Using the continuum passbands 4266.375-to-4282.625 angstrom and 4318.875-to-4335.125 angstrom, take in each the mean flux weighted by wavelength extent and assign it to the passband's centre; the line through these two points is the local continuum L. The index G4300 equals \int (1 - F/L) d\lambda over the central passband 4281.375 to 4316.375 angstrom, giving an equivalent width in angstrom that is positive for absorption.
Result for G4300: 1.5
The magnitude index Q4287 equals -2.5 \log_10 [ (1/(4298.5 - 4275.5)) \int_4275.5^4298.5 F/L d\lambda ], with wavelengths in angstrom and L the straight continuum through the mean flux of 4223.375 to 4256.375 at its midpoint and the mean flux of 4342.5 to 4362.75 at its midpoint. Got 0.12 mag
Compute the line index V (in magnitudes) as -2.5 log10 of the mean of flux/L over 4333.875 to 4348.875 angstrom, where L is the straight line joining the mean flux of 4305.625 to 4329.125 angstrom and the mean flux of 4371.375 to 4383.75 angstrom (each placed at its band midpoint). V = -0.14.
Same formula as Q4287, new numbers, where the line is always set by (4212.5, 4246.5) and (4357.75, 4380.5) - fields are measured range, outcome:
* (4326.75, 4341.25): -0.08 mag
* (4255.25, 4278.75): 0.06 mag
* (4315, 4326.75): -0.04 mag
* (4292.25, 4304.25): 0.06 mag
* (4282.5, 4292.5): 0.13 mag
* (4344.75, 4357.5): 0.01 mag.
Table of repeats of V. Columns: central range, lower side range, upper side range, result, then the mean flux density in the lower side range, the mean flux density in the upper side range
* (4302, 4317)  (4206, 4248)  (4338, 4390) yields 0.04 mag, 33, 40.2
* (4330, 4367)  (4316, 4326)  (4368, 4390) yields -0.12 mag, 39.7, 36.3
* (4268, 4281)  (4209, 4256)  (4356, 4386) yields 0.07 mag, 32.7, 39.8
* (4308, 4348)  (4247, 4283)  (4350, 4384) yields -0.08 mag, 32.5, 40.1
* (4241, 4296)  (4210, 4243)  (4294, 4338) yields 0.08 mag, 33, 37.8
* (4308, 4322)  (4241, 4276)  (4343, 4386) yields -0.06 mag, 33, 39.8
